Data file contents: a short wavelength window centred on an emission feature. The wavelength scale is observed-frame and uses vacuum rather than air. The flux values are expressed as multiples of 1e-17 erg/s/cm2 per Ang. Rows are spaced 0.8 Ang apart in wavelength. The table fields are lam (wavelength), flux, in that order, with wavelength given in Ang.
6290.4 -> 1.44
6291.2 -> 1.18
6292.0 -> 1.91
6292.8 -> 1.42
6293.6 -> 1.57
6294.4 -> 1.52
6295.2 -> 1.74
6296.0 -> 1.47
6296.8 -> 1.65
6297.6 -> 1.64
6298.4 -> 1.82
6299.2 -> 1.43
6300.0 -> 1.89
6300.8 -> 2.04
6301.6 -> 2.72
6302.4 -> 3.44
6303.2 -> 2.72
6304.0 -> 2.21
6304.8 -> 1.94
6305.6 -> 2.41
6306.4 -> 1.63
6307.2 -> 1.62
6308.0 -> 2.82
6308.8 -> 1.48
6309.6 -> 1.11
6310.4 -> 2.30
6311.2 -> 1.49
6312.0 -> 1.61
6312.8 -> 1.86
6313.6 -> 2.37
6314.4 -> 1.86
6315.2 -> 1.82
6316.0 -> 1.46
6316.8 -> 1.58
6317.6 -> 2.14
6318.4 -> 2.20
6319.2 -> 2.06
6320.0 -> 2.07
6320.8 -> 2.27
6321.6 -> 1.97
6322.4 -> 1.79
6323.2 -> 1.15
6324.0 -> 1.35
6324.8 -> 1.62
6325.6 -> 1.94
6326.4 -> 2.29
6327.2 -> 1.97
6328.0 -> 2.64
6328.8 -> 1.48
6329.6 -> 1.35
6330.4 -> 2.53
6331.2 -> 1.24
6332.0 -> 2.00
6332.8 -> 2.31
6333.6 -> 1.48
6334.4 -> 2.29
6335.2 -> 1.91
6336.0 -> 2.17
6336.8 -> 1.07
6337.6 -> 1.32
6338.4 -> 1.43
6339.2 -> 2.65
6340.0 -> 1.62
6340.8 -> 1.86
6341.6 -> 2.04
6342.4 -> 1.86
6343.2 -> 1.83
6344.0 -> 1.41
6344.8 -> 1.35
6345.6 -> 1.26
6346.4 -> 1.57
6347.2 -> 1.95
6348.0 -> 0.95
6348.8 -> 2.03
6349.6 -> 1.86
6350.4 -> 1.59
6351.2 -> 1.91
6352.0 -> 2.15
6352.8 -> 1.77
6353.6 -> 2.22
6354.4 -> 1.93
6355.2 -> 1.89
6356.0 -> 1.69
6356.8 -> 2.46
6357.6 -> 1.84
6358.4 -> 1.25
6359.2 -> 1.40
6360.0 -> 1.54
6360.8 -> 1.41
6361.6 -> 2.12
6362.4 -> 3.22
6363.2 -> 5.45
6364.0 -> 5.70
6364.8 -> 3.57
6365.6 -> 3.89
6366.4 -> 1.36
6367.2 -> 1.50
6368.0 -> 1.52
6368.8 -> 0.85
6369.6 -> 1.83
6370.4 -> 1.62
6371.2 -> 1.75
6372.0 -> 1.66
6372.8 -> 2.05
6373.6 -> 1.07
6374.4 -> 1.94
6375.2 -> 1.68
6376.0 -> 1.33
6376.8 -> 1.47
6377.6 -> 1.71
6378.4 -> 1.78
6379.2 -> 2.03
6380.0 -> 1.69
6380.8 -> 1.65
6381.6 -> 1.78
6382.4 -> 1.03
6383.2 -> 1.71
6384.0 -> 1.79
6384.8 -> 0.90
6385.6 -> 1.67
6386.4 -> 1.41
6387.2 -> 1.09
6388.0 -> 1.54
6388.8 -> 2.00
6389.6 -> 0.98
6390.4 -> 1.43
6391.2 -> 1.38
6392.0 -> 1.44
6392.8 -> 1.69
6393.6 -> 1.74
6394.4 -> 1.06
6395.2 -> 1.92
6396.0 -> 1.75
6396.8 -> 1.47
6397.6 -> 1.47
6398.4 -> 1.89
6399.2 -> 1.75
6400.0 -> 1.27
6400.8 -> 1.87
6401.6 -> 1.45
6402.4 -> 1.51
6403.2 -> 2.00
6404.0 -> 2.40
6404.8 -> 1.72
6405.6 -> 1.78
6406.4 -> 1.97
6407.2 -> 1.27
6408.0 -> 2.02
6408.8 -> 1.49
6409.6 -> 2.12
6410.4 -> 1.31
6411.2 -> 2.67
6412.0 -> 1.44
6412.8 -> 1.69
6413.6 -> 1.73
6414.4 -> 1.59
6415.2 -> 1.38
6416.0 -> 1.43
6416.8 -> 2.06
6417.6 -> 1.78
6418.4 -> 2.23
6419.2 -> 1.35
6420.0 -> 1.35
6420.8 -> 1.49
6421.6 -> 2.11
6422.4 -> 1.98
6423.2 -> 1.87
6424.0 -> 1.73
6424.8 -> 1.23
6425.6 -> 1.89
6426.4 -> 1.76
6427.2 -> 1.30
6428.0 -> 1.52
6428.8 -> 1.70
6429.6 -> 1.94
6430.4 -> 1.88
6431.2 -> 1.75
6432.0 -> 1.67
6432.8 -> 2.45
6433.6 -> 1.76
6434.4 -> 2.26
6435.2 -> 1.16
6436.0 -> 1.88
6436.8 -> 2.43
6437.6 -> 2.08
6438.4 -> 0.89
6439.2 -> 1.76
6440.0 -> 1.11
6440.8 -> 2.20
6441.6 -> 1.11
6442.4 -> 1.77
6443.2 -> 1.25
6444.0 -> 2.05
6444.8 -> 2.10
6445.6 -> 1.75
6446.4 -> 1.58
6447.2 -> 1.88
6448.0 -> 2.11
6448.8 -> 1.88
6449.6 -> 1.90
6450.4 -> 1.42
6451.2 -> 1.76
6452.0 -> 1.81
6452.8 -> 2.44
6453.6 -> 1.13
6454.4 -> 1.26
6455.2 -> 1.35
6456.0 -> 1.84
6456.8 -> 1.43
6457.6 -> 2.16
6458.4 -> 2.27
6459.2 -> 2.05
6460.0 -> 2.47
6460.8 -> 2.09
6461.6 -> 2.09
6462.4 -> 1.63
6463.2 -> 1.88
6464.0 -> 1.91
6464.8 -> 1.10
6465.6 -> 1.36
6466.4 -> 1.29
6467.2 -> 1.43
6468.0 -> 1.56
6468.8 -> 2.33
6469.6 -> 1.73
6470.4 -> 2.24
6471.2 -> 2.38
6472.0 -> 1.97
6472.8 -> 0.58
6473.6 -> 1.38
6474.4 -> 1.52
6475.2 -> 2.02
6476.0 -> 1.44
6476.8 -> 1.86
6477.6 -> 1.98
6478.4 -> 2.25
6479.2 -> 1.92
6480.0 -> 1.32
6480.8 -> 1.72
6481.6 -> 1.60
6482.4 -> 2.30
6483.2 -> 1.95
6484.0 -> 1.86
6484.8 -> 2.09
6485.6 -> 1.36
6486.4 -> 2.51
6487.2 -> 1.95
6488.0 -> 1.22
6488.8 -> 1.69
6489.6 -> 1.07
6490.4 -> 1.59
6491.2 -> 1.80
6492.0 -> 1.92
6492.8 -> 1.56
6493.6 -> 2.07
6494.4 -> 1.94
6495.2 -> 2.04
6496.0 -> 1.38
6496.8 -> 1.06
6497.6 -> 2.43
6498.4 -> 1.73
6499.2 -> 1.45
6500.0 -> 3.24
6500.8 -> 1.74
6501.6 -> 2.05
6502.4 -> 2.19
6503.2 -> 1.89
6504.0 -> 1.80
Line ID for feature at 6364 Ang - [O III] 5007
